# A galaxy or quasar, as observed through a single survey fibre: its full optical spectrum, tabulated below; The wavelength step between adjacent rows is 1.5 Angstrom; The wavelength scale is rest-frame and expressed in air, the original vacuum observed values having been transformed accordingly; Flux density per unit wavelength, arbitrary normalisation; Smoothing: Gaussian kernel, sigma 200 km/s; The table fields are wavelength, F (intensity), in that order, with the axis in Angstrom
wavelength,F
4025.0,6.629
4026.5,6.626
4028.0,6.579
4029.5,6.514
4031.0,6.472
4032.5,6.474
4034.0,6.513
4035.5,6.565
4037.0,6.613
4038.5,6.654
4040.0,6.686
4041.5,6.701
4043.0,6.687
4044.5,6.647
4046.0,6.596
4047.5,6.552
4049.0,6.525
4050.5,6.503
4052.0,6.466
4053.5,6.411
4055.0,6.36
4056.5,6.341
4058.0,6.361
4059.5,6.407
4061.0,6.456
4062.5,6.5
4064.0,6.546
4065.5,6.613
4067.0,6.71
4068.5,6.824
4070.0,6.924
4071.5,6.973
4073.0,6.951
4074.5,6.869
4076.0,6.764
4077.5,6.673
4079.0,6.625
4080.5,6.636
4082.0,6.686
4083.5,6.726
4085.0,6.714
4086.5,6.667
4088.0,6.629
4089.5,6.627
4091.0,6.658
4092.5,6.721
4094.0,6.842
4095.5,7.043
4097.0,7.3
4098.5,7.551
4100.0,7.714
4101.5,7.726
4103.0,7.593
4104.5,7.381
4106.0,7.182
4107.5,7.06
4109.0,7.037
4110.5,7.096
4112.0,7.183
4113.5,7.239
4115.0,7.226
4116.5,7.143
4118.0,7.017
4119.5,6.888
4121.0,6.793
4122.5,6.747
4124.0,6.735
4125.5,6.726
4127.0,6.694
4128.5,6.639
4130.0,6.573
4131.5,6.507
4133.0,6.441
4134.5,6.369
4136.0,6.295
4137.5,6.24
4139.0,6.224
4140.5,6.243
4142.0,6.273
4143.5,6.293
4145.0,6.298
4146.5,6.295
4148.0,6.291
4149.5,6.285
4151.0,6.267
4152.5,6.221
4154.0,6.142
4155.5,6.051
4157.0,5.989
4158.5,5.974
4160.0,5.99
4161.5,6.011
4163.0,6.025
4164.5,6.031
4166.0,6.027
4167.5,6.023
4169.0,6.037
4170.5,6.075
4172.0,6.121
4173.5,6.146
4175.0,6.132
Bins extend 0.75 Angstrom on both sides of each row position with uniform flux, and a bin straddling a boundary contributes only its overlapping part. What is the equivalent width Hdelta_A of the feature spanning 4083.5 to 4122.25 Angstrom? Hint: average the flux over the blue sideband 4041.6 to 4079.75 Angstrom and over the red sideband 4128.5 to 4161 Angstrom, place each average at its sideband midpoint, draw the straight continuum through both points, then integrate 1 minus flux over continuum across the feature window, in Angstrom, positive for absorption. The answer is -3.8 Angstrom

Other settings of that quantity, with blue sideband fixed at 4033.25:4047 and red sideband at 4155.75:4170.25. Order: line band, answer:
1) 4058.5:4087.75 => -1.0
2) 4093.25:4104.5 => -1.9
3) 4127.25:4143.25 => -0.6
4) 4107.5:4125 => -2.1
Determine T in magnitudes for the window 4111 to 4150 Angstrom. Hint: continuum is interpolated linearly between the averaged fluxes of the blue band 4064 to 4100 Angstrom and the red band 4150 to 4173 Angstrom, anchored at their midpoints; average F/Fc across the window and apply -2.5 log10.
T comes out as -0.04 mag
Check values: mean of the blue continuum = 6.83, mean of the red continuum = 6.07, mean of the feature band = 6.61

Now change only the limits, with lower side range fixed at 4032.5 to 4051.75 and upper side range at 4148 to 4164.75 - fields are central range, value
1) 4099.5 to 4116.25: -0.16 mag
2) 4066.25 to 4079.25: -0.06 mag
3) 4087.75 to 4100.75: -0.11 mag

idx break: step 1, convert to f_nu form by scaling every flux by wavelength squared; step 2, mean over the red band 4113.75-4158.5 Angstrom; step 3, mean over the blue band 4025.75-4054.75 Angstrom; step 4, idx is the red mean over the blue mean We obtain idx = 1.0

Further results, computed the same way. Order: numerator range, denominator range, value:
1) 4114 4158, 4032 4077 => 1.02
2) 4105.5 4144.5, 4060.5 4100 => 1.01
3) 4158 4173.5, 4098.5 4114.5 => 0.85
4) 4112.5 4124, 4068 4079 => 1.05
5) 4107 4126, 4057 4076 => 1.07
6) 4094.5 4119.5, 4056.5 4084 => 1.11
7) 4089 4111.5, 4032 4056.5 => 1.13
